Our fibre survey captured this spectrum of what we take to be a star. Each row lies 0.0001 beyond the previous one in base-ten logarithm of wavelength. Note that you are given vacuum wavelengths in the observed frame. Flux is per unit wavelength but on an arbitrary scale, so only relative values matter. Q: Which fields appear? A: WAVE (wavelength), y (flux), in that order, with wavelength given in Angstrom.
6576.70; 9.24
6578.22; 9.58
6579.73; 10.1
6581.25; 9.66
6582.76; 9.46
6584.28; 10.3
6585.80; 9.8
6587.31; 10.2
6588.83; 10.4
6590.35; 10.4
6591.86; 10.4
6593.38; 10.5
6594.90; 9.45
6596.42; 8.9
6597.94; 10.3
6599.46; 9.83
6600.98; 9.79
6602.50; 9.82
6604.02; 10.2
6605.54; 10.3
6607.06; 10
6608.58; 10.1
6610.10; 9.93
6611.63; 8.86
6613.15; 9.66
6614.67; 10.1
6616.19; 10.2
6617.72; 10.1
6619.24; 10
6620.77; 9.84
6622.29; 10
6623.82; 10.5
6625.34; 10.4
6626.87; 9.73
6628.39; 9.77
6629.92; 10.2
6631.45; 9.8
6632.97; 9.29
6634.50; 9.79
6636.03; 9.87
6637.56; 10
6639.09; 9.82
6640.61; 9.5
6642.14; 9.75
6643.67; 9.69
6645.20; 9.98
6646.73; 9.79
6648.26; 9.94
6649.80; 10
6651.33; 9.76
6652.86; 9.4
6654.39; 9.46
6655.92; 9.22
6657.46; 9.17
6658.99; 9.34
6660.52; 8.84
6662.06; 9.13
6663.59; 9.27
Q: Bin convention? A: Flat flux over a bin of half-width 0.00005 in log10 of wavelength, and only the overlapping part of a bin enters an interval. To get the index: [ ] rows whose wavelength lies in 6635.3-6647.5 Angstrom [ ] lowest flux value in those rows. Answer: 9.5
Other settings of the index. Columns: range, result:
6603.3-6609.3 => 10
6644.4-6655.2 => 9.4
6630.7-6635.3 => 9.29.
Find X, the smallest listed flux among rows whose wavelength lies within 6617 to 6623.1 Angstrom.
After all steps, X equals 9.84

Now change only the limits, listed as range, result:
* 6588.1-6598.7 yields 8.9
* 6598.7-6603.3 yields 9.79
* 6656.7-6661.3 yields 8.84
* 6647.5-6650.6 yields 9.94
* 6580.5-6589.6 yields 9.46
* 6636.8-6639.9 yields 9.82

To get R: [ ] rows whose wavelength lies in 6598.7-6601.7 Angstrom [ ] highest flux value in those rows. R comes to 9.83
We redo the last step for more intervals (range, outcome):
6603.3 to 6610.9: 10.3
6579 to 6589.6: 10.4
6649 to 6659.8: 10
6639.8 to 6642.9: 9.75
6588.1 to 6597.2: 10.5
